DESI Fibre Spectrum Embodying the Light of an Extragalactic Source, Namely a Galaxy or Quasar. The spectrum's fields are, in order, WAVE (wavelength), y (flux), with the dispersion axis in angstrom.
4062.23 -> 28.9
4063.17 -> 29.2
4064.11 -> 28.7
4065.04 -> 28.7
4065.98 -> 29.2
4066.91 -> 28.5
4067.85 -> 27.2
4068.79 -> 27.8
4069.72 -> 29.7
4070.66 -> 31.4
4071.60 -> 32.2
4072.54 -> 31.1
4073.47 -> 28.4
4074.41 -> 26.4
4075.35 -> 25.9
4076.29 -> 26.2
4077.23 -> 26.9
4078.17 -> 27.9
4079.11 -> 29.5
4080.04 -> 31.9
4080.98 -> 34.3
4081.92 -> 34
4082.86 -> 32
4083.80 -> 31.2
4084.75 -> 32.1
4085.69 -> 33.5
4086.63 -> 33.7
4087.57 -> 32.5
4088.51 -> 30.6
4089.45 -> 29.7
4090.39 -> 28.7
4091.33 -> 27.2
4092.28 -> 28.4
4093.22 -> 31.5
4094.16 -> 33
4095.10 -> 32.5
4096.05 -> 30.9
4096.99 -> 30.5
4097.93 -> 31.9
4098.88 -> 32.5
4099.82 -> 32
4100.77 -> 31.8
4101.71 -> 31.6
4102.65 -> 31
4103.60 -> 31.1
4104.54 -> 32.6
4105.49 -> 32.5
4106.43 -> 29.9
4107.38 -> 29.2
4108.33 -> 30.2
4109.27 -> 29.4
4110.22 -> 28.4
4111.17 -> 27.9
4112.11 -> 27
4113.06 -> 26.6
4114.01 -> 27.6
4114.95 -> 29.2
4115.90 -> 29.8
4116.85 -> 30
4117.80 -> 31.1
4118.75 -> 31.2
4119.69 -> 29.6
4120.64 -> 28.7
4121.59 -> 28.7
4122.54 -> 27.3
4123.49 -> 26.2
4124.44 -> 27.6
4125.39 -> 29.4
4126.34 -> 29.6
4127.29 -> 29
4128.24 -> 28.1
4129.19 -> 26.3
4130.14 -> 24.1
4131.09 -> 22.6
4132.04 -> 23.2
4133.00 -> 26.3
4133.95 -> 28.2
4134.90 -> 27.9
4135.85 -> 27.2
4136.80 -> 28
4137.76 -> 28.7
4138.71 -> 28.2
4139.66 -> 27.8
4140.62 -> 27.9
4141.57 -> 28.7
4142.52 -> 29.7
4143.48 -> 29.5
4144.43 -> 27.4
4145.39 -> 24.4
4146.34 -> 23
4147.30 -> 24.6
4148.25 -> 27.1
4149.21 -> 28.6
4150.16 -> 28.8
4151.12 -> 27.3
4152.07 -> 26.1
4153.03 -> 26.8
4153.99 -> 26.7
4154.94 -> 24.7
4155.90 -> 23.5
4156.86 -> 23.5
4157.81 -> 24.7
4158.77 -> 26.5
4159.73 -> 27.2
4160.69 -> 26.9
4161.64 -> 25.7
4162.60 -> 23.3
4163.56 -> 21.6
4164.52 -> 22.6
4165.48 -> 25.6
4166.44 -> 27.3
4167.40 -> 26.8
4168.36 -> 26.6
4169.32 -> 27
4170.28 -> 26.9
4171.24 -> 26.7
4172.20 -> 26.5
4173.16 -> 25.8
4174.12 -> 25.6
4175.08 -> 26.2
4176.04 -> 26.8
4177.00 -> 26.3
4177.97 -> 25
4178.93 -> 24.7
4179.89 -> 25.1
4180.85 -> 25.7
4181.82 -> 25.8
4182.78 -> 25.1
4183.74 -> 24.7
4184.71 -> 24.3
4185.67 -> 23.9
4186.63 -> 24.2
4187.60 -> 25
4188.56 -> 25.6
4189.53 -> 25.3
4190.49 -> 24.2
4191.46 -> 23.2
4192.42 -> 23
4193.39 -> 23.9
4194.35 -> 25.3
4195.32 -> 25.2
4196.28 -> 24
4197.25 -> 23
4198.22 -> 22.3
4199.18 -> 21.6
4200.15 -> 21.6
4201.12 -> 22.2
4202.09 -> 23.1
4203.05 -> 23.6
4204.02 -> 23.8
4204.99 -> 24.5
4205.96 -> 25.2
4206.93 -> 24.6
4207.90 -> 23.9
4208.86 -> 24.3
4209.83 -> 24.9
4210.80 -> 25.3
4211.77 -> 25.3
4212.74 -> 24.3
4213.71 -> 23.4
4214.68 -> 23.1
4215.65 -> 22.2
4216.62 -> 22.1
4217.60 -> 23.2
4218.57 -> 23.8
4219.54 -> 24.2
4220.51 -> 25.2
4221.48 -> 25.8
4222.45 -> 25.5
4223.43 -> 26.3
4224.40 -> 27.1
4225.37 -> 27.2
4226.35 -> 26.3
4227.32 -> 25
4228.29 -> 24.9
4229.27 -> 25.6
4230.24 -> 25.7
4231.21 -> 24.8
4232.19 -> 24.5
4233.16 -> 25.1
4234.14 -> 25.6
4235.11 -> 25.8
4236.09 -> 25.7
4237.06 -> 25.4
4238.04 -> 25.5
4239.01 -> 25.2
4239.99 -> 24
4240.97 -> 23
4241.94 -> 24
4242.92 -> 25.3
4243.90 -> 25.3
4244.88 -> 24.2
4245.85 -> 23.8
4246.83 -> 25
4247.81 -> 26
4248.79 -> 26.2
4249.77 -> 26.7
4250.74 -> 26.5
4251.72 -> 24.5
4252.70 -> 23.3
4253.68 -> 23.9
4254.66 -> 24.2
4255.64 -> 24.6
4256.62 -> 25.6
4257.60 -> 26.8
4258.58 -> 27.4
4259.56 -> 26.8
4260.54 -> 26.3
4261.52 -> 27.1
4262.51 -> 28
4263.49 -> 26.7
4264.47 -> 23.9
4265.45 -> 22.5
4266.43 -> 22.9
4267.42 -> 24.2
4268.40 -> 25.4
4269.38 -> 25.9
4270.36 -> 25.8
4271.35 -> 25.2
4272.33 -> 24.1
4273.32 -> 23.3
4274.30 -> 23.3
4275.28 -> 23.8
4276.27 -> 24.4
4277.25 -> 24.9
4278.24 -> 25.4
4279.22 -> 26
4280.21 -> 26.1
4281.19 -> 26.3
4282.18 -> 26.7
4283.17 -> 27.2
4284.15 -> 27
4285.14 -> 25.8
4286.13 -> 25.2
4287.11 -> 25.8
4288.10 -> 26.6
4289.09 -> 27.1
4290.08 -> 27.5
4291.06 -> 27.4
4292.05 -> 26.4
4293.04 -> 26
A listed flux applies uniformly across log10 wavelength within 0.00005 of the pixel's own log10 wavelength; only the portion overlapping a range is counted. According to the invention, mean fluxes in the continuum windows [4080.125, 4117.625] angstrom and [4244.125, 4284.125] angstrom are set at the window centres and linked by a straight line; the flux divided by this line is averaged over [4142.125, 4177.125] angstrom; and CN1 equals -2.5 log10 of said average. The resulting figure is 0.106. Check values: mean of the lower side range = 30.7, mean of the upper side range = 25.3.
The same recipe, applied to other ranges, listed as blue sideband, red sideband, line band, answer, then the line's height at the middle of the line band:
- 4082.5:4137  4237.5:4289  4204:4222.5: 0.10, 26.6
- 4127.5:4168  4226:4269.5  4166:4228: 0.04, 25.8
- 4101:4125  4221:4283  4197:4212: 0.13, 26.7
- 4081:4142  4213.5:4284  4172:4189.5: 0.08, 27.3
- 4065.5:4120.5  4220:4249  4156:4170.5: 0.10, 27.7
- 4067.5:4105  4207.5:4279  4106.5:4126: 0.03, 29.5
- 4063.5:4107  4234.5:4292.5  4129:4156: 0.08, 28.8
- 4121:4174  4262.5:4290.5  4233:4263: 0.01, 25.6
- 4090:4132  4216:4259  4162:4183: 0.07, 27.3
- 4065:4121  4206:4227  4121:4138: 0.06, 28.5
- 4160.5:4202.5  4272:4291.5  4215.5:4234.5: 0.01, 25.2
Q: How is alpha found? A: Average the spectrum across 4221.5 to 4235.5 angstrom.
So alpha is 25.7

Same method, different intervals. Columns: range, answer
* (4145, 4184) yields 25.7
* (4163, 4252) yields 24.8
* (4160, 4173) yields 25.7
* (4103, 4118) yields 29.5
